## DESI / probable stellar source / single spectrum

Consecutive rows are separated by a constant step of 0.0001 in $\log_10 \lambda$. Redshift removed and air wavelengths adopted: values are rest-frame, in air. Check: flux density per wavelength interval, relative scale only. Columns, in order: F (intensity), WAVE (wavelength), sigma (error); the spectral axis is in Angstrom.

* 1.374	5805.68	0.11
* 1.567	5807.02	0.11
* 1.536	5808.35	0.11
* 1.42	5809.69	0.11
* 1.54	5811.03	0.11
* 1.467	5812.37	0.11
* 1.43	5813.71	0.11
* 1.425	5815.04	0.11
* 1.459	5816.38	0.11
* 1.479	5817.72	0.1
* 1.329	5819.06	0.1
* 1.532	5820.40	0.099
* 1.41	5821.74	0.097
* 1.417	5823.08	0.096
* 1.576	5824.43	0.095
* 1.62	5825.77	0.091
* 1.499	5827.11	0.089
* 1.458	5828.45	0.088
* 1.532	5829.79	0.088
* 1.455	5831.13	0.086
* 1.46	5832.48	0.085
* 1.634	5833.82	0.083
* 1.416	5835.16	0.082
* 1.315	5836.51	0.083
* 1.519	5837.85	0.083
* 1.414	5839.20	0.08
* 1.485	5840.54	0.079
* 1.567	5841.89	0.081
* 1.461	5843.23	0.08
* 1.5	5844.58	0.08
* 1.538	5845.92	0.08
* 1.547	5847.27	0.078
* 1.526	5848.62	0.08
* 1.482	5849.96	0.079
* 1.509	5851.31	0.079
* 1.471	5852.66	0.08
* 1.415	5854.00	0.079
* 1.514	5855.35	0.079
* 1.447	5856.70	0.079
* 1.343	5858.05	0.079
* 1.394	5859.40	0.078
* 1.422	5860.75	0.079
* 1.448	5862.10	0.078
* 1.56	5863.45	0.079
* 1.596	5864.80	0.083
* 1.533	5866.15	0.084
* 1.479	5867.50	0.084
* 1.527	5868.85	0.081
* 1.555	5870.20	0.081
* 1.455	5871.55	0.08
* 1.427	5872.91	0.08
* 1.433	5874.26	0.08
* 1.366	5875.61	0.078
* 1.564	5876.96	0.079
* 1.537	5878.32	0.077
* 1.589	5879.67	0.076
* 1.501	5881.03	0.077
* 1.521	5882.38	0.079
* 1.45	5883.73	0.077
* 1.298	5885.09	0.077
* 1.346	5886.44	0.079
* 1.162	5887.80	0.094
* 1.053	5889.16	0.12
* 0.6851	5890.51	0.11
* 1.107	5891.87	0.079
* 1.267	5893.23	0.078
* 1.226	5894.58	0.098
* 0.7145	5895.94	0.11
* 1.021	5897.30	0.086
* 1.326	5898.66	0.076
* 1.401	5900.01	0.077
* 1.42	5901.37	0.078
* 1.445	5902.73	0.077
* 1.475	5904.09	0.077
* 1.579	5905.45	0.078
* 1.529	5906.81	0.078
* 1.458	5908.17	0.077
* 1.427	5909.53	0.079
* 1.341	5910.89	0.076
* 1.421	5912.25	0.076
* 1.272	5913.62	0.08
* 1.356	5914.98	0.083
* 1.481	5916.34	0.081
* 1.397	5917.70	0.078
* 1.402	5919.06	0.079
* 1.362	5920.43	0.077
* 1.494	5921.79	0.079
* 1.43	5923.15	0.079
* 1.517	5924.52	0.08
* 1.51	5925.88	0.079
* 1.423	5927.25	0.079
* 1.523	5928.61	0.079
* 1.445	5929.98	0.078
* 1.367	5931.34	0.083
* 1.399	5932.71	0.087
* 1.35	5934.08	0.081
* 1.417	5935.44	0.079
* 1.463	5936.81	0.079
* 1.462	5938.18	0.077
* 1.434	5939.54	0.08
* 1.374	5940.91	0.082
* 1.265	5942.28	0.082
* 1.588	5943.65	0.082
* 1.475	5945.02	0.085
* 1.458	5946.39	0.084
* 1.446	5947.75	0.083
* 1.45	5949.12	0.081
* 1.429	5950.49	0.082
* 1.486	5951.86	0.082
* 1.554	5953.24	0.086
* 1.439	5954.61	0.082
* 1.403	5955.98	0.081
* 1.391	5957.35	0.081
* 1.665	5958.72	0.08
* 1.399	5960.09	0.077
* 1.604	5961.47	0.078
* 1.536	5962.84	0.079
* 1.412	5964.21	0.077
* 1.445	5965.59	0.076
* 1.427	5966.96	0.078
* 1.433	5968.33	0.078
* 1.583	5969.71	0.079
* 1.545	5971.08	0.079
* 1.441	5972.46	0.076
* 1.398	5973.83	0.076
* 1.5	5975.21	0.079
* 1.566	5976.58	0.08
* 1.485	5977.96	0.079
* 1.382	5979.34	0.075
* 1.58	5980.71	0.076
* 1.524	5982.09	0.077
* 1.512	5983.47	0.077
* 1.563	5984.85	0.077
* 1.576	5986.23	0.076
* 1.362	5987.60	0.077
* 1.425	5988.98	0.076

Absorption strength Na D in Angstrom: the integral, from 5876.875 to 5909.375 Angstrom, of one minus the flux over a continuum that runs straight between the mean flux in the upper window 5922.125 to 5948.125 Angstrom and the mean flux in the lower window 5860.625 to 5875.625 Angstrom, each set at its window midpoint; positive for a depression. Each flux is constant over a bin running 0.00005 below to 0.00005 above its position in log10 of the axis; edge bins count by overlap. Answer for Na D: 3.4 Angstrom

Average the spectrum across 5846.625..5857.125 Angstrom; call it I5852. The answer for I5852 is 1.49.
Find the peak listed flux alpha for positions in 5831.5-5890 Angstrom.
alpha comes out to 1.634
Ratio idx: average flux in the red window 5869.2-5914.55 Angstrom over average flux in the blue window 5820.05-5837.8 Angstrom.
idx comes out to 0.91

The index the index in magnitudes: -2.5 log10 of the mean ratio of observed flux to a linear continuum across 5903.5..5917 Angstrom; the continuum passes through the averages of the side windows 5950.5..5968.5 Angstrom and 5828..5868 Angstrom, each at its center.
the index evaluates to 0.03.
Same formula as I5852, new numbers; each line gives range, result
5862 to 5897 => 1.36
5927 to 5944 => 1.42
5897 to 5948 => 1.42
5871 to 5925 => 1.36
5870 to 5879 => 1.47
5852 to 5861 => 1.43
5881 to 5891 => 1.25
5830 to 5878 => 1.48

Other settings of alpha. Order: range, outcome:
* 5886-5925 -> 1.579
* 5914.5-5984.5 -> 1.665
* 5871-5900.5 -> 1.589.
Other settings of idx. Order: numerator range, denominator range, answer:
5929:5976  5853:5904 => 1.06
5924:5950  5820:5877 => 0.97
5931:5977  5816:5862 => 0.99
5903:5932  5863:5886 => 0.96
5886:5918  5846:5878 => 0.87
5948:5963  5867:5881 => 0.99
